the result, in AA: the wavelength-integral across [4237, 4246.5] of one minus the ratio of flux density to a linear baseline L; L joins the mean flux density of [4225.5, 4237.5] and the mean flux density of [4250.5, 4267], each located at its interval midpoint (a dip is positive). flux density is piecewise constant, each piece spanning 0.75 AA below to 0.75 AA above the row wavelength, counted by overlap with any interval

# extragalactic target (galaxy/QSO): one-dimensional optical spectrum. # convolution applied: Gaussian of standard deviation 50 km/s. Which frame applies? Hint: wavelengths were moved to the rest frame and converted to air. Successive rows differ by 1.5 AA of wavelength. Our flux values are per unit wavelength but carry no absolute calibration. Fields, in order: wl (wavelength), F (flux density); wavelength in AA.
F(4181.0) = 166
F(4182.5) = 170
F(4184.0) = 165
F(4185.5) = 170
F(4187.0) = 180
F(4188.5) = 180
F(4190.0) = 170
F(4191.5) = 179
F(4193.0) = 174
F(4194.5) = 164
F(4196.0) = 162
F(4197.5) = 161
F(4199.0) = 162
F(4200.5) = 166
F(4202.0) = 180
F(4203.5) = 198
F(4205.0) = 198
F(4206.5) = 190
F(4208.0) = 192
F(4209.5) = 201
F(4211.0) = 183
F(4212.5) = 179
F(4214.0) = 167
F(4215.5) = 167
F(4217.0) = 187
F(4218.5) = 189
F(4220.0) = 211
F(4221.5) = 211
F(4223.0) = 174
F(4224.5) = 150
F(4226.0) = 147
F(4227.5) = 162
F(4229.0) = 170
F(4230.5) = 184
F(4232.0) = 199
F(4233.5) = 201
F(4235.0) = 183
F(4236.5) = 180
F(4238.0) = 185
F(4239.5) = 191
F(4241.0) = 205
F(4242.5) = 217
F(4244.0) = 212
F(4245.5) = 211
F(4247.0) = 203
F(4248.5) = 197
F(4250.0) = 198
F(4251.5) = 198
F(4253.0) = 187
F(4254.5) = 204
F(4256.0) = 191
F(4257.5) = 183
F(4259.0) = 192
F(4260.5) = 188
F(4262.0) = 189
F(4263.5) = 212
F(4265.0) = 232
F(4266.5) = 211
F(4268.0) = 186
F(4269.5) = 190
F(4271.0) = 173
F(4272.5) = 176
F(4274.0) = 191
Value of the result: -0.8 AA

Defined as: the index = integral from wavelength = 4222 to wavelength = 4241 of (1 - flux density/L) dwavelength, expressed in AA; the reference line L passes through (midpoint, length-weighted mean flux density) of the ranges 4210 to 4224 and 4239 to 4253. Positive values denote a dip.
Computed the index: 1.5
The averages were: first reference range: 185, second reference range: 203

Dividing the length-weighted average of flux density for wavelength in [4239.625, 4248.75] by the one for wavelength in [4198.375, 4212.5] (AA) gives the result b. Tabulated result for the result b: 1.12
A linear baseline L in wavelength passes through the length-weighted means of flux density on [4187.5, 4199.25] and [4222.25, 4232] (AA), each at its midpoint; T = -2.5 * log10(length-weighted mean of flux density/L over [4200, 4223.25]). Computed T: -0.118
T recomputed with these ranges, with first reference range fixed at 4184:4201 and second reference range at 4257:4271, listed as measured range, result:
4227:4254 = -0.03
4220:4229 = 0.06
